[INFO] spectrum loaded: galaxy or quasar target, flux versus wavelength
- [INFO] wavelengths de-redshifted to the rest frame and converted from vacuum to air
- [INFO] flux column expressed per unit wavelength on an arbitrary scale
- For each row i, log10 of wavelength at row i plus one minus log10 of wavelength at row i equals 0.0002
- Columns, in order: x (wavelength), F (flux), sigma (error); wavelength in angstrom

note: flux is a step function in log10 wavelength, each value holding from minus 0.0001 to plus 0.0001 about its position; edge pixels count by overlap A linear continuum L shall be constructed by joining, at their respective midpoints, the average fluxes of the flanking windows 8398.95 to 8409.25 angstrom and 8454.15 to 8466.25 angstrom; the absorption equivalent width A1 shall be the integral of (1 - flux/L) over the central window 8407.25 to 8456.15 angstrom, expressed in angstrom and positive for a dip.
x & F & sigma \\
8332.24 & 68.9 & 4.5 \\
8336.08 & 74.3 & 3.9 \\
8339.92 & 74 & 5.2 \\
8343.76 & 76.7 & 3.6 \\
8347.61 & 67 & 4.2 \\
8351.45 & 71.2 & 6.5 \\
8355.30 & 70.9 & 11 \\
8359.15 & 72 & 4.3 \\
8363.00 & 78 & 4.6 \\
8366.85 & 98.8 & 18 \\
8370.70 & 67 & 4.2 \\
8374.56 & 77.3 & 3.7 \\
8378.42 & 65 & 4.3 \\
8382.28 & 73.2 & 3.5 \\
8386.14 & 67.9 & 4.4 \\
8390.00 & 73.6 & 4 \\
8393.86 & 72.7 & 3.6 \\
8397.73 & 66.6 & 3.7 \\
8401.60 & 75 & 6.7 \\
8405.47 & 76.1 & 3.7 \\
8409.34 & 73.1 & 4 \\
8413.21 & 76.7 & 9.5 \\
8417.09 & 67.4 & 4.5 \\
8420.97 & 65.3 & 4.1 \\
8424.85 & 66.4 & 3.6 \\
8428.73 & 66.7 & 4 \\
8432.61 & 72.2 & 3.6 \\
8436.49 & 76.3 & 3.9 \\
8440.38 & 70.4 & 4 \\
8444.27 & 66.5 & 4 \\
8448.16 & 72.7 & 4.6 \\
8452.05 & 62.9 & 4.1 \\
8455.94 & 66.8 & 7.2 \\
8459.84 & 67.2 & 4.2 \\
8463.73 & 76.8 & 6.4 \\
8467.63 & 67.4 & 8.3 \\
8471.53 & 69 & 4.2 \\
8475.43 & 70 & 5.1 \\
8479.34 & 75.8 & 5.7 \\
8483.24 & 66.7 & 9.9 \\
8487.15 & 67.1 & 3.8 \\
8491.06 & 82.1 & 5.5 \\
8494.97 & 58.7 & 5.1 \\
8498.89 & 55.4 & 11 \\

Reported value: 1.9 angstrom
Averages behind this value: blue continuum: 74.5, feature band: 69.6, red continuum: 70.2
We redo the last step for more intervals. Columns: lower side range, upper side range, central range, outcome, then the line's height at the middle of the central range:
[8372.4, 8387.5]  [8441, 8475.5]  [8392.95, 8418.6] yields -0.9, 70.2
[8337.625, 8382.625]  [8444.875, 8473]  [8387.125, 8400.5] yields 0.3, 72.4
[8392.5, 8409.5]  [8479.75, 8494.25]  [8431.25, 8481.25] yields 1.0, 71.8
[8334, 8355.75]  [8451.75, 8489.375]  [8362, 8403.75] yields -1.5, 71.5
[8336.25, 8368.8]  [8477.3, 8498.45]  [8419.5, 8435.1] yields 0.9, 72.1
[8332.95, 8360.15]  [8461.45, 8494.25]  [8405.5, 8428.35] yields 0.5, 71.7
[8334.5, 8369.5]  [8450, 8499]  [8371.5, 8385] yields 0.5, 74.2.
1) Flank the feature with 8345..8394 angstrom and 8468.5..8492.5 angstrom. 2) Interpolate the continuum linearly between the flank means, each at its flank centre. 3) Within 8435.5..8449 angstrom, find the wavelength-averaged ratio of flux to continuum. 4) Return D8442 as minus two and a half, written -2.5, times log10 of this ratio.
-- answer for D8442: 0.02 mag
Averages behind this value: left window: 73.5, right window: 71.4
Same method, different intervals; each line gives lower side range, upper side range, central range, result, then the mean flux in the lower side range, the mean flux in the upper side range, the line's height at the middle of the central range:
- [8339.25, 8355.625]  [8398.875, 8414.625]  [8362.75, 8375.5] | -0.11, 71.9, 74.8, 72.9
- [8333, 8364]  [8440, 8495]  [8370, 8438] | 0.00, 72.7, 69.7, 71.3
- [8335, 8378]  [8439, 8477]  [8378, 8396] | 0.03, 74.9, 68.9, 73.1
